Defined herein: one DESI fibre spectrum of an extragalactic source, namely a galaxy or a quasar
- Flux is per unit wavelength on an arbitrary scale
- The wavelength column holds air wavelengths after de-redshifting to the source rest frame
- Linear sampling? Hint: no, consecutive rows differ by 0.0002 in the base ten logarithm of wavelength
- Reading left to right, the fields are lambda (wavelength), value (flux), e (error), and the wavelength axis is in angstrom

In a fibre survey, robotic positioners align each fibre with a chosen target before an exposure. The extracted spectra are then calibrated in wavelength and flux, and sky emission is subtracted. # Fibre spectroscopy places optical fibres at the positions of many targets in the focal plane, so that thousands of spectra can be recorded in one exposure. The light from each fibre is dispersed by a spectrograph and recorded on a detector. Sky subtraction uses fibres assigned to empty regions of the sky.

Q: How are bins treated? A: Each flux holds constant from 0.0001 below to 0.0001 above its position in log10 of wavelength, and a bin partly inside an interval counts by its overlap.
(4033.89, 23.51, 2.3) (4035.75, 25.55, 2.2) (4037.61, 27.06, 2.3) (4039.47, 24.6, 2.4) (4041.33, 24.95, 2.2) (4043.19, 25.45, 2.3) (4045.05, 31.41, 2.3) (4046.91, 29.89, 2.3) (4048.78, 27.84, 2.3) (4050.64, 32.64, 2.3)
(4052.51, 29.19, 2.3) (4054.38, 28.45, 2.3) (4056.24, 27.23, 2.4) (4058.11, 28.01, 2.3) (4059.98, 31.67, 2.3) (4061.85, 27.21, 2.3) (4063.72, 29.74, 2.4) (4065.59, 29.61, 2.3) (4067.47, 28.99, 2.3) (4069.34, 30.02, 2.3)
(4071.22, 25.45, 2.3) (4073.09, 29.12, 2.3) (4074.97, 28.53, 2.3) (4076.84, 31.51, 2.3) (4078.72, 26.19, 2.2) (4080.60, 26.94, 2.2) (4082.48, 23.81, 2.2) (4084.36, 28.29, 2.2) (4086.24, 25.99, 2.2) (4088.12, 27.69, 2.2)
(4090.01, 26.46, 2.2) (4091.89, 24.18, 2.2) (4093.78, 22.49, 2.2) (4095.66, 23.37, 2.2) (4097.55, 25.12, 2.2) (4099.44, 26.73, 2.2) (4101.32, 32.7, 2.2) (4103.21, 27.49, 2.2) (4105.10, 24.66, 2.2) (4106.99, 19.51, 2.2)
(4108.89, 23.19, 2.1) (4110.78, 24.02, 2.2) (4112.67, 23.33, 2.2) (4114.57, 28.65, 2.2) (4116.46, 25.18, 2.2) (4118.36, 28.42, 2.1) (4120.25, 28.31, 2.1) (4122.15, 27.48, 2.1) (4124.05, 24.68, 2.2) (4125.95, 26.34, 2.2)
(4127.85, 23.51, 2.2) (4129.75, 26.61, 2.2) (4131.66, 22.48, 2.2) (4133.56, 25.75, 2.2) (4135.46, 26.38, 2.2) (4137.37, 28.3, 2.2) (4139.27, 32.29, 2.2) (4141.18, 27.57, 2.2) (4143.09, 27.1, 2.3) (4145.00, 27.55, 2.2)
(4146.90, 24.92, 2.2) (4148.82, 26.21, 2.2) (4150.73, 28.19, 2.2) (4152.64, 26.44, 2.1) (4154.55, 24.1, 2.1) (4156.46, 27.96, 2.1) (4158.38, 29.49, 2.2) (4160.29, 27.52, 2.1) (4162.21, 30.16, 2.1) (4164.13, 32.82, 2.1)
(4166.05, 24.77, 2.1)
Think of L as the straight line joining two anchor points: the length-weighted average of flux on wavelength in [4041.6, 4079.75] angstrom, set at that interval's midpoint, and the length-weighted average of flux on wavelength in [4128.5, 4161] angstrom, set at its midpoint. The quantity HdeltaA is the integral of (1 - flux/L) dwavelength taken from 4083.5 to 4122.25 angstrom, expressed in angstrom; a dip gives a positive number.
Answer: 2.9 angstrom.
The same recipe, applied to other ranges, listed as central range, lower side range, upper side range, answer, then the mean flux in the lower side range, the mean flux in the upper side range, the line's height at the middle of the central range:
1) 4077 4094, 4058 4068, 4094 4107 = 0.7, 29.3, 25.9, 27.3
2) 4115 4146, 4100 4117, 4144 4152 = -0.7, 25.5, 26.7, 26.2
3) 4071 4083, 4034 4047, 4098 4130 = -0.6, 26.6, 25.9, 26.3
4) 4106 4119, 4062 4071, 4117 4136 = 1.0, 29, 26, 26.7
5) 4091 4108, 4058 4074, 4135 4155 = 1.9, 28.9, 27.3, 28.2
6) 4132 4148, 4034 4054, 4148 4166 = 0.4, 27.7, 27.9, 27.9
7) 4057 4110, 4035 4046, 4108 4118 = -2.6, 26.5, 25.1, 25.7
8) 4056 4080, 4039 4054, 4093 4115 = -1.4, 28.4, 25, 27.1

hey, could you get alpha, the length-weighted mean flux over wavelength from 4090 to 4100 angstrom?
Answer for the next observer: 24.5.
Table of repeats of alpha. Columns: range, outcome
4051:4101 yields 27.5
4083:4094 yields 26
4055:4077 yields 28.8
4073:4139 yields 26.1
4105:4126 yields 25.3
